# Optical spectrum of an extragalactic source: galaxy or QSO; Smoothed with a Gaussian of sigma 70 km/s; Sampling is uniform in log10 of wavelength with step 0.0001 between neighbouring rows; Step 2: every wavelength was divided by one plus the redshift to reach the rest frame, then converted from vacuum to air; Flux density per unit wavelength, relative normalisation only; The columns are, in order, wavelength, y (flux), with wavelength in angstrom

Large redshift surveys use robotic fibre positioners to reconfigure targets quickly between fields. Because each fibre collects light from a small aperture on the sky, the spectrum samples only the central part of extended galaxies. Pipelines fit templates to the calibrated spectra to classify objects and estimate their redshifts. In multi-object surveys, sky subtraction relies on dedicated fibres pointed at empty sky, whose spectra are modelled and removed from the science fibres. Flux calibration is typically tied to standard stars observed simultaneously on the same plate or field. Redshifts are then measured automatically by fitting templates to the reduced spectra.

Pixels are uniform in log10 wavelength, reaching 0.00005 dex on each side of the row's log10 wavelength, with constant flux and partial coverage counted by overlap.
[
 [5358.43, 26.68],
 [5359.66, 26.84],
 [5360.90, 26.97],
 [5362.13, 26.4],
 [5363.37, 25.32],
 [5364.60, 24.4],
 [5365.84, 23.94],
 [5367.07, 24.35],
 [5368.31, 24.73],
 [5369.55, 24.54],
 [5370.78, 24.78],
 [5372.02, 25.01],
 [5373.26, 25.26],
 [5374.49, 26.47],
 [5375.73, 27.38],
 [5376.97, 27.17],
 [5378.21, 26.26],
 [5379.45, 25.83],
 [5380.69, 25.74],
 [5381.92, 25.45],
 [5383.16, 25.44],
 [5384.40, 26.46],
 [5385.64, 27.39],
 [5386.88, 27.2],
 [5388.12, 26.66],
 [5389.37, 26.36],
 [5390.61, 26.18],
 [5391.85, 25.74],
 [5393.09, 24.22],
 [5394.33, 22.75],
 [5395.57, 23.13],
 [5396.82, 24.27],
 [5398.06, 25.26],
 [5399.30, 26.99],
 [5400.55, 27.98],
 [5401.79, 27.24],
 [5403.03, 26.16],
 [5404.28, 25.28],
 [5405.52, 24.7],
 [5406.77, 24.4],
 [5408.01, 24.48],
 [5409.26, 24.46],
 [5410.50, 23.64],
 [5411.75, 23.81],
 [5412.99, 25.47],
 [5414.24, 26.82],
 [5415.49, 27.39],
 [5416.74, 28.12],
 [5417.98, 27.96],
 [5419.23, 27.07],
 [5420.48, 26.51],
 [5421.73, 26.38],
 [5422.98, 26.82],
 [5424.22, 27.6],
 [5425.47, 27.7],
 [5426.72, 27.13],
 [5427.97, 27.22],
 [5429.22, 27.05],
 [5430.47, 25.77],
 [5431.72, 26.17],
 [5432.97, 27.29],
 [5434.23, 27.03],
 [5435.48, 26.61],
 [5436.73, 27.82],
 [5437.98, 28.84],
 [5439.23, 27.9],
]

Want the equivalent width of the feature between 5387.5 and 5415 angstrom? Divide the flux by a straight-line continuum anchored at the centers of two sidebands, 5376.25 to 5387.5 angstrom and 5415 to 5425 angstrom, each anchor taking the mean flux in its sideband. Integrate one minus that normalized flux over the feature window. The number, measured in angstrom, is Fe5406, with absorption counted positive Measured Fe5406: 1.6 angstrom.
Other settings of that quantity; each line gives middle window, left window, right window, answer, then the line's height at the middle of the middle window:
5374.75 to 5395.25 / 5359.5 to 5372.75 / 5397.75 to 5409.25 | -0.42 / 25.5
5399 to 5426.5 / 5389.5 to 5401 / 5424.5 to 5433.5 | -0.15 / 26.1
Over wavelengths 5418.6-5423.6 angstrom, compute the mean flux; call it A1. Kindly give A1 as 26.7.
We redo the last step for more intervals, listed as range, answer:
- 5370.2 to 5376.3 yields 25.8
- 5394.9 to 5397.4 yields 23.6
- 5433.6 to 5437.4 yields 27.2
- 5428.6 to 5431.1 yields 26.4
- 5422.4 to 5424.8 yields 27.3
